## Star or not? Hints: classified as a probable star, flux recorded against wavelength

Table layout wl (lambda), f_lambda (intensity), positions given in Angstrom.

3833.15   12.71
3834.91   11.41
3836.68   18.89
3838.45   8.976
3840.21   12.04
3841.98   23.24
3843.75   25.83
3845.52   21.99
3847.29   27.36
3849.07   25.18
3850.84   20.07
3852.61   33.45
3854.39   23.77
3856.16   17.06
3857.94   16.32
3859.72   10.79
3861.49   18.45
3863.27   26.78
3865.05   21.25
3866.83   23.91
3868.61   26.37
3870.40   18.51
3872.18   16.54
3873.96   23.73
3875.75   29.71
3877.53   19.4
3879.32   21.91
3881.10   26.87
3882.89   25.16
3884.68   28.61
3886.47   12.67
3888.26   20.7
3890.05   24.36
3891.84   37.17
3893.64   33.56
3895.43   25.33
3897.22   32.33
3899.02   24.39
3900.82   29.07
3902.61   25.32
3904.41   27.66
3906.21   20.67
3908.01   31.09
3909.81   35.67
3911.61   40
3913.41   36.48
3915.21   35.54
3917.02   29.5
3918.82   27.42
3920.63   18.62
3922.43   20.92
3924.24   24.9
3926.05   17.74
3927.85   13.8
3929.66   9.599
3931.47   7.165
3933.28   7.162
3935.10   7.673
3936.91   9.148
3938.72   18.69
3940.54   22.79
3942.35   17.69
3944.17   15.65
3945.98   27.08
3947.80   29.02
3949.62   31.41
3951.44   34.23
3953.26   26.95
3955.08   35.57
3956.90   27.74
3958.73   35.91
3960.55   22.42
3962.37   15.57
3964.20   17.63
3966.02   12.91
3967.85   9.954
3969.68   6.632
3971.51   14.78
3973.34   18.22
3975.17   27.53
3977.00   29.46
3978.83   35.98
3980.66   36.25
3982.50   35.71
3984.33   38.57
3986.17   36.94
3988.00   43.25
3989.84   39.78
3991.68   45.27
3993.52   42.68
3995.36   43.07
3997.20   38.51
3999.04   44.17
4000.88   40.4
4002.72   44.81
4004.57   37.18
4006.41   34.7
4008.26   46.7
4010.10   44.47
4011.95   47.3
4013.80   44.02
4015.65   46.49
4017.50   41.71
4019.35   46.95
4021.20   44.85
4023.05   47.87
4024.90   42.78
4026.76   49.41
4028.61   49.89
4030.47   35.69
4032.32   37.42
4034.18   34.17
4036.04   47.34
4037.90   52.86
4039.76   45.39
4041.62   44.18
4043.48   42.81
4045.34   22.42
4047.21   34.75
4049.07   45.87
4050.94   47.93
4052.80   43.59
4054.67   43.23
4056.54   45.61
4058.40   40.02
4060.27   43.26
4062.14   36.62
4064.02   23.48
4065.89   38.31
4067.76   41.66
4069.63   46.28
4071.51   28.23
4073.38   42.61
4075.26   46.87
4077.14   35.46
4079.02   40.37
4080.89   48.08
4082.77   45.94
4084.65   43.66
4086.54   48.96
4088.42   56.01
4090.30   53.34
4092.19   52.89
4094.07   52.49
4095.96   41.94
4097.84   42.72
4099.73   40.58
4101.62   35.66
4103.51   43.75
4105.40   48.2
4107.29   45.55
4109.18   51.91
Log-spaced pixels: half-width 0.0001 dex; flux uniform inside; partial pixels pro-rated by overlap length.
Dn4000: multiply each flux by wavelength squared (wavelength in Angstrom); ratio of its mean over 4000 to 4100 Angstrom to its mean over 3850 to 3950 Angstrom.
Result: 2.0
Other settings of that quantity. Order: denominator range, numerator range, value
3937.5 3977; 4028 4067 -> 1.90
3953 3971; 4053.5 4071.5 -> 1.99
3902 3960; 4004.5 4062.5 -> 1.88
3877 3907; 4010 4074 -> 1.76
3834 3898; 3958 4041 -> 1.76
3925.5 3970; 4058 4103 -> 2.36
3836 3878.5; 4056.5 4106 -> 2.27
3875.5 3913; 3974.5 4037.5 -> 1.60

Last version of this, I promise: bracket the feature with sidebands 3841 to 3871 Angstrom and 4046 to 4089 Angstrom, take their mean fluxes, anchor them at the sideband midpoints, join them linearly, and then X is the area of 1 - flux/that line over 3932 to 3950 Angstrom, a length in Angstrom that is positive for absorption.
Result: 7.3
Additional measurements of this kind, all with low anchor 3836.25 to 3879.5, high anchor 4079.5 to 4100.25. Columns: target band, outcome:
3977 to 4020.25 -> -4.4 Angstrom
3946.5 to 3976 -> 8.9 Angstrom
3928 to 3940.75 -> 8.0 Angstrom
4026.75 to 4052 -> 0.1 Angstrom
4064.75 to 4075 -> 1.3 Angstrom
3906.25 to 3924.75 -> -1.3 Angstrom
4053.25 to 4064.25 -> 1.1 Angstrom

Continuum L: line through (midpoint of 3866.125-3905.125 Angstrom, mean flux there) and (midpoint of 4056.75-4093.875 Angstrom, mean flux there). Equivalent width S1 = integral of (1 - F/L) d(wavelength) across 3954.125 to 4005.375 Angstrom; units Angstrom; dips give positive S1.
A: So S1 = 4.5 Angstrom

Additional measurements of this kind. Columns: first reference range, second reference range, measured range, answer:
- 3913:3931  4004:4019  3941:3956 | 1.0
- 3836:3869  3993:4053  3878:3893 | 0.4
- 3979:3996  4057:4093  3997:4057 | -2.5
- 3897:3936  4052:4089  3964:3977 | 6.0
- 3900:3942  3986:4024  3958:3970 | 5.5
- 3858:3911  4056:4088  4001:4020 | -4.0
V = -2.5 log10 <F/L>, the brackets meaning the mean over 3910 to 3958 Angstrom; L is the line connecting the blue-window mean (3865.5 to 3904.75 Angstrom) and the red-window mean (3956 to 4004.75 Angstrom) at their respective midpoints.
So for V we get 0.22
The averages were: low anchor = 25.1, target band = 23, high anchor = 31.1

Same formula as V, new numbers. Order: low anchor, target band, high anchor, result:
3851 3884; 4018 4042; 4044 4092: -0.17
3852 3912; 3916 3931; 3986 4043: 0.45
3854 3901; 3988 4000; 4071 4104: -0.20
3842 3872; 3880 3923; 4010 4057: -0.01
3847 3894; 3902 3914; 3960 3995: -0.24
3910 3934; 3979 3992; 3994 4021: -0.03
